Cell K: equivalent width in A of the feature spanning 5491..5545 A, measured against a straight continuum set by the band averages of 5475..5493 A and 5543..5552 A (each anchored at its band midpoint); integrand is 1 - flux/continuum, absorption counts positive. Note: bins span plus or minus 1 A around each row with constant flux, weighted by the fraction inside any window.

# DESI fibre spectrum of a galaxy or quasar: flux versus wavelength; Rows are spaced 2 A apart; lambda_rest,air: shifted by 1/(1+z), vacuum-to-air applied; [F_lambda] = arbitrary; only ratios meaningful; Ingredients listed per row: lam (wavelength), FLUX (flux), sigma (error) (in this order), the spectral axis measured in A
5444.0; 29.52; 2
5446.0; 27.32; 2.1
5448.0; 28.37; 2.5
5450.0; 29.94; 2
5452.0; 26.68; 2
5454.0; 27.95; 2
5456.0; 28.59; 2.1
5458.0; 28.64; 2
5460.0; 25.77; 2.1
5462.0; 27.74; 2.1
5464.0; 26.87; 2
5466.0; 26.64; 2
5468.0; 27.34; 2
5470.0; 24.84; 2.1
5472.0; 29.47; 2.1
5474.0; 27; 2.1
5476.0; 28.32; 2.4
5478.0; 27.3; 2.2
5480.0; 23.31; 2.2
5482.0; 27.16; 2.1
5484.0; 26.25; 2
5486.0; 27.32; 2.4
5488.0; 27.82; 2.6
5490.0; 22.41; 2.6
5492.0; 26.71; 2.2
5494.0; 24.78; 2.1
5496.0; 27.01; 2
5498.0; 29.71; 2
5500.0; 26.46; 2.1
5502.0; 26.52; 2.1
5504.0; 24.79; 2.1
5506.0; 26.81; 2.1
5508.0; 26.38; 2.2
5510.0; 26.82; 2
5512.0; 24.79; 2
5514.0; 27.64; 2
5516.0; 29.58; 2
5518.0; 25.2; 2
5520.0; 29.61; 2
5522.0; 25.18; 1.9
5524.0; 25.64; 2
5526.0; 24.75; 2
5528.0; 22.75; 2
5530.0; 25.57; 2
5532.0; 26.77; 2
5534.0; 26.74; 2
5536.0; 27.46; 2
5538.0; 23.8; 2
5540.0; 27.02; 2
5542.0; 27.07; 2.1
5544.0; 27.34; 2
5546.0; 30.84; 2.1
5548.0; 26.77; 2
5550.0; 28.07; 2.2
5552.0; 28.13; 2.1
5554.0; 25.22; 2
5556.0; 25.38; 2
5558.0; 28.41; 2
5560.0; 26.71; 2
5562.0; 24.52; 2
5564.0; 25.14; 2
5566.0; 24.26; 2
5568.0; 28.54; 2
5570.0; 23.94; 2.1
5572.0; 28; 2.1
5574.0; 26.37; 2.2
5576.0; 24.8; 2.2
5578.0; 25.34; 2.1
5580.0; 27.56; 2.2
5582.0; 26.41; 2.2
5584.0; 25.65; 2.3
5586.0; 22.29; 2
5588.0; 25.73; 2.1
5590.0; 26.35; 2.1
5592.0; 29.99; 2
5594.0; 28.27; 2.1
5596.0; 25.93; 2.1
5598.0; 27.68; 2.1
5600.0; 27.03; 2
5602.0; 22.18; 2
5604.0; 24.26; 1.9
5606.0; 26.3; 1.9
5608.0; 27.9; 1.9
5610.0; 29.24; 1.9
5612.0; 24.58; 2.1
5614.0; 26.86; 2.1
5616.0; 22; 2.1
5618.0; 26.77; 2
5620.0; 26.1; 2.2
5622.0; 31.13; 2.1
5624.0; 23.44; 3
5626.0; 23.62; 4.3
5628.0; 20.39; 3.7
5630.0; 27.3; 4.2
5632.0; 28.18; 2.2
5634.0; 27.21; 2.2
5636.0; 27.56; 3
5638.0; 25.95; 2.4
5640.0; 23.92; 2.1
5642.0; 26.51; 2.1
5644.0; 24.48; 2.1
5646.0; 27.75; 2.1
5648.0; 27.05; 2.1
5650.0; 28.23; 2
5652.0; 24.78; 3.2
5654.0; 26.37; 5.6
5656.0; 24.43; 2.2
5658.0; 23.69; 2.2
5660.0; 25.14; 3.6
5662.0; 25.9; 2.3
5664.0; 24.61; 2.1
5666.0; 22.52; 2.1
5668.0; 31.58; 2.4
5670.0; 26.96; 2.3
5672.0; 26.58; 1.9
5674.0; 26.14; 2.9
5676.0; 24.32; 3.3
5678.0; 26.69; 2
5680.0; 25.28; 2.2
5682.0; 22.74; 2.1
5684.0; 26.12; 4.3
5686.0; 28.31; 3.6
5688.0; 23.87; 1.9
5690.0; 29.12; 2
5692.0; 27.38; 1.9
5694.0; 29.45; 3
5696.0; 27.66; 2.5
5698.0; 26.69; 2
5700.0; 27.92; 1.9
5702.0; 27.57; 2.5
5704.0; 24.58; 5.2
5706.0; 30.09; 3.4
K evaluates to 1.82 A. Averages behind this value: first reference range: 26.3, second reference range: 28.2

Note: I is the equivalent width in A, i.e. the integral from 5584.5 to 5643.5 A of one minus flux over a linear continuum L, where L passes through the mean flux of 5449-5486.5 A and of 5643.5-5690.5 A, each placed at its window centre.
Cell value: 0.6 A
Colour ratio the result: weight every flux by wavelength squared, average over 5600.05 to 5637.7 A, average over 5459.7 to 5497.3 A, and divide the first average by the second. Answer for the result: 1.02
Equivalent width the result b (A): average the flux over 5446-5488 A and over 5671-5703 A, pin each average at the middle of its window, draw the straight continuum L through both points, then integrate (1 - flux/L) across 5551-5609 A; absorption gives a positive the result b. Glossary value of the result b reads 1.7 A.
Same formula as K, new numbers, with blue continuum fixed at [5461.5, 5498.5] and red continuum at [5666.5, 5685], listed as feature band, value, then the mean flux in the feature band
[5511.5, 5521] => -0.3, 27.5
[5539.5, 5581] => -0.3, 26.6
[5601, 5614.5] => 0.2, 25.9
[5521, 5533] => 0.7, 25.1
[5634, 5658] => 0.2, 26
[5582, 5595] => 0.0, 26.4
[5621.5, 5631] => 0.5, 24.9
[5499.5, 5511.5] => 0.2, 26.2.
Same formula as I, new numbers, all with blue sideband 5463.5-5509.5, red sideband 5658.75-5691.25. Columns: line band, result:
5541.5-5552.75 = -0.7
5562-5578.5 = 0.4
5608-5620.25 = 0.0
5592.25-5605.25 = 0.0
